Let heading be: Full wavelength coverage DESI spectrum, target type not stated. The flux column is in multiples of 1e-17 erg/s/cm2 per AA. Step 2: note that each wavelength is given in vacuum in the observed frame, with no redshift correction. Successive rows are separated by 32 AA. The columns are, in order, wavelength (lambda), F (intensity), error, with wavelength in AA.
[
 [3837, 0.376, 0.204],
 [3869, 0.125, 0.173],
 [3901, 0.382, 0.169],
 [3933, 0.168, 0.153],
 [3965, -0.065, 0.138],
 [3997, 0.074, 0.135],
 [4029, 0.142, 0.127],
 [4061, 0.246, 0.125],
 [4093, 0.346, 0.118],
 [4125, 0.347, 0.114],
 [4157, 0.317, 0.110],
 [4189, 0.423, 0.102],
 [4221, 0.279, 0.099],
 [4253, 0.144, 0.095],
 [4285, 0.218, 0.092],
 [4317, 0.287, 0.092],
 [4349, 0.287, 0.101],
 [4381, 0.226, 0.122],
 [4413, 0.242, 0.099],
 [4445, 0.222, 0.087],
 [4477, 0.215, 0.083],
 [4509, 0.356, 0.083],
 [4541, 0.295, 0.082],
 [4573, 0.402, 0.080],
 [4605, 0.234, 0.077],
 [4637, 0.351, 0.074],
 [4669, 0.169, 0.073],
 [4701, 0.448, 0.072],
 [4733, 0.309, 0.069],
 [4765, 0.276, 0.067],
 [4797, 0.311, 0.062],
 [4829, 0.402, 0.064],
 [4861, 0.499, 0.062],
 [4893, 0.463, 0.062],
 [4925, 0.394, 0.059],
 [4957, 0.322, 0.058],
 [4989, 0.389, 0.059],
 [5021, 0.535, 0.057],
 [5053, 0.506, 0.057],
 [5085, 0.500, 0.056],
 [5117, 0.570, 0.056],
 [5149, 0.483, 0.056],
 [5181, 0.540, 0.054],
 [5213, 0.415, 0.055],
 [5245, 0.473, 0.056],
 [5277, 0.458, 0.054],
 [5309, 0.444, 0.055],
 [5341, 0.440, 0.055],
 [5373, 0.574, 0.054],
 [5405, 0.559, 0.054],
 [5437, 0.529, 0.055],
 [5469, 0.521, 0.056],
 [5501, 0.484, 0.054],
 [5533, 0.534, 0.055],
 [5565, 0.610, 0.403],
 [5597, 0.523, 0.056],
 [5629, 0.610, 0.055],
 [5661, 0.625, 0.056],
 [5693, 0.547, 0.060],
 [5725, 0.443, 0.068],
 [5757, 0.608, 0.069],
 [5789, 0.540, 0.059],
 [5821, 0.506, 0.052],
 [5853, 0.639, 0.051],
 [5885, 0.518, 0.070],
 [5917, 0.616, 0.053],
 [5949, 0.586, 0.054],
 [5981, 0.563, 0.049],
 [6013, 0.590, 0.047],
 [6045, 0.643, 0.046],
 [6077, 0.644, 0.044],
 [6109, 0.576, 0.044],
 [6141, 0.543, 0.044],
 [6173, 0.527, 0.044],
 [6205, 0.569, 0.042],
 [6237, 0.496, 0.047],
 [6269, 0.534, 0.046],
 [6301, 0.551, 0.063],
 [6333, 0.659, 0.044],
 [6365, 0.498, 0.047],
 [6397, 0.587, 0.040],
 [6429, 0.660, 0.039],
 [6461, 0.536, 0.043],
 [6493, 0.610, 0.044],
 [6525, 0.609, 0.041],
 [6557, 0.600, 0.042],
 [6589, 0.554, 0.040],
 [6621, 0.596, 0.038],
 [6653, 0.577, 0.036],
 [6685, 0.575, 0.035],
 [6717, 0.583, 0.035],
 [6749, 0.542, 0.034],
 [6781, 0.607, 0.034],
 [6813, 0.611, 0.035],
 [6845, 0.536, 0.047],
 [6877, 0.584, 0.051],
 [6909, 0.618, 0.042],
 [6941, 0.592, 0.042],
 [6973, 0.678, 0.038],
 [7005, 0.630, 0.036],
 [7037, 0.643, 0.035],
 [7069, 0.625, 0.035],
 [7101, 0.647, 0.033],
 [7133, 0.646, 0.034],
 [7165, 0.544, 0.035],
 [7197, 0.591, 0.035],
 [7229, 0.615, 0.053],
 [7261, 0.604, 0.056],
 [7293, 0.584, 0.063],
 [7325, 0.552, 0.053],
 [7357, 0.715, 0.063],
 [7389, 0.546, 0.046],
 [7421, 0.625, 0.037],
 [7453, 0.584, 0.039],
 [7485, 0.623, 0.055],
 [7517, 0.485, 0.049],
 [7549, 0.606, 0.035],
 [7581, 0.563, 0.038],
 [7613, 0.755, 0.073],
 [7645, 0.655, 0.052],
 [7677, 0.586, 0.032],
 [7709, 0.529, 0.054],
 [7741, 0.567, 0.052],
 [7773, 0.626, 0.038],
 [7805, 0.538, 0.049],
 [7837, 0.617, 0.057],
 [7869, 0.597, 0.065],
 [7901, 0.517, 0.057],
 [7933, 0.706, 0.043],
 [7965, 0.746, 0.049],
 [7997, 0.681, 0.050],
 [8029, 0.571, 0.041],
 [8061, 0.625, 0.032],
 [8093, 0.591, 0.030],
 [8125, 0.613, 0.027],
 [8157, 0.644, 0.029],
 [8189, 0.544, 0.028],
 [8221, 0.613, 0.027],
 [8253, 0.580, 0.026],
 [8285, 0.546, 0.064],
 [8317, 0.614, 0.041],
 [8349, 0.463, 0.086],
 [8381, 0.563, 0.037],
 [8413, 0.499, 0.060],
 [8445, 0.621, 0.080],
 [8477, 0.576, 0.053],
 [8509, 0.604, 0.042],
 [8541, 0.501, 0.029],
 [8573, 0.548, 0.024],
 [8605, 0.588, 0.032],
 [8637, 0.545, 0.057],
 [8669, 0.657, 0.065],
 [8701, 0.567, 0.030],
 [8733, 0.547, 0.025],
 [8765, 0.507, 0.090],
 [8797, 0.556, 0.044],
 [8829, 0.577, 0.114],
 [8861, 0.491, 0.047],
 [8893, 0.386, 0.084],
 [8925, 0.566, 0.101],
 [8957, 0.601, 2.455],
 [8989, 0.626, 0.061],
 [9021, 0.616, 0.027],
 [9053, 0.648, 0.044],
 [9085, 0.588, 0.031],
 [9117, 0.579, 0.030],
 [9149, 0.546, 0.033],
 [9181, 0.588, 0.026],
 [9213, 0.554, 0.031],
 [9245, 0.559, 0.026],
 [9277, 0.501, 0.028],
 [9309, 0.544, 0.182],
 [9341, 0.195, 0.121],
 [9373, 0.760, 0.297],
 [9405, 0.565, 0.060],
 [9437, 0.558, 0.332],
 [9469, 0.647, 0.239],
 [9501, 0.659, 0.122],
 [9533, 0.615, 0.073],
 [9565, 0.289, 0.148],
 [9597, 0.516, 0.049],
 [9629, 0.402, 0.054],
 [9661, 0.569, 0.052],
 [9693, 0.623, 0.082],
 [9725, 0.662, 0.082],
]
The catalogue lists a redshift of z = 0.214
